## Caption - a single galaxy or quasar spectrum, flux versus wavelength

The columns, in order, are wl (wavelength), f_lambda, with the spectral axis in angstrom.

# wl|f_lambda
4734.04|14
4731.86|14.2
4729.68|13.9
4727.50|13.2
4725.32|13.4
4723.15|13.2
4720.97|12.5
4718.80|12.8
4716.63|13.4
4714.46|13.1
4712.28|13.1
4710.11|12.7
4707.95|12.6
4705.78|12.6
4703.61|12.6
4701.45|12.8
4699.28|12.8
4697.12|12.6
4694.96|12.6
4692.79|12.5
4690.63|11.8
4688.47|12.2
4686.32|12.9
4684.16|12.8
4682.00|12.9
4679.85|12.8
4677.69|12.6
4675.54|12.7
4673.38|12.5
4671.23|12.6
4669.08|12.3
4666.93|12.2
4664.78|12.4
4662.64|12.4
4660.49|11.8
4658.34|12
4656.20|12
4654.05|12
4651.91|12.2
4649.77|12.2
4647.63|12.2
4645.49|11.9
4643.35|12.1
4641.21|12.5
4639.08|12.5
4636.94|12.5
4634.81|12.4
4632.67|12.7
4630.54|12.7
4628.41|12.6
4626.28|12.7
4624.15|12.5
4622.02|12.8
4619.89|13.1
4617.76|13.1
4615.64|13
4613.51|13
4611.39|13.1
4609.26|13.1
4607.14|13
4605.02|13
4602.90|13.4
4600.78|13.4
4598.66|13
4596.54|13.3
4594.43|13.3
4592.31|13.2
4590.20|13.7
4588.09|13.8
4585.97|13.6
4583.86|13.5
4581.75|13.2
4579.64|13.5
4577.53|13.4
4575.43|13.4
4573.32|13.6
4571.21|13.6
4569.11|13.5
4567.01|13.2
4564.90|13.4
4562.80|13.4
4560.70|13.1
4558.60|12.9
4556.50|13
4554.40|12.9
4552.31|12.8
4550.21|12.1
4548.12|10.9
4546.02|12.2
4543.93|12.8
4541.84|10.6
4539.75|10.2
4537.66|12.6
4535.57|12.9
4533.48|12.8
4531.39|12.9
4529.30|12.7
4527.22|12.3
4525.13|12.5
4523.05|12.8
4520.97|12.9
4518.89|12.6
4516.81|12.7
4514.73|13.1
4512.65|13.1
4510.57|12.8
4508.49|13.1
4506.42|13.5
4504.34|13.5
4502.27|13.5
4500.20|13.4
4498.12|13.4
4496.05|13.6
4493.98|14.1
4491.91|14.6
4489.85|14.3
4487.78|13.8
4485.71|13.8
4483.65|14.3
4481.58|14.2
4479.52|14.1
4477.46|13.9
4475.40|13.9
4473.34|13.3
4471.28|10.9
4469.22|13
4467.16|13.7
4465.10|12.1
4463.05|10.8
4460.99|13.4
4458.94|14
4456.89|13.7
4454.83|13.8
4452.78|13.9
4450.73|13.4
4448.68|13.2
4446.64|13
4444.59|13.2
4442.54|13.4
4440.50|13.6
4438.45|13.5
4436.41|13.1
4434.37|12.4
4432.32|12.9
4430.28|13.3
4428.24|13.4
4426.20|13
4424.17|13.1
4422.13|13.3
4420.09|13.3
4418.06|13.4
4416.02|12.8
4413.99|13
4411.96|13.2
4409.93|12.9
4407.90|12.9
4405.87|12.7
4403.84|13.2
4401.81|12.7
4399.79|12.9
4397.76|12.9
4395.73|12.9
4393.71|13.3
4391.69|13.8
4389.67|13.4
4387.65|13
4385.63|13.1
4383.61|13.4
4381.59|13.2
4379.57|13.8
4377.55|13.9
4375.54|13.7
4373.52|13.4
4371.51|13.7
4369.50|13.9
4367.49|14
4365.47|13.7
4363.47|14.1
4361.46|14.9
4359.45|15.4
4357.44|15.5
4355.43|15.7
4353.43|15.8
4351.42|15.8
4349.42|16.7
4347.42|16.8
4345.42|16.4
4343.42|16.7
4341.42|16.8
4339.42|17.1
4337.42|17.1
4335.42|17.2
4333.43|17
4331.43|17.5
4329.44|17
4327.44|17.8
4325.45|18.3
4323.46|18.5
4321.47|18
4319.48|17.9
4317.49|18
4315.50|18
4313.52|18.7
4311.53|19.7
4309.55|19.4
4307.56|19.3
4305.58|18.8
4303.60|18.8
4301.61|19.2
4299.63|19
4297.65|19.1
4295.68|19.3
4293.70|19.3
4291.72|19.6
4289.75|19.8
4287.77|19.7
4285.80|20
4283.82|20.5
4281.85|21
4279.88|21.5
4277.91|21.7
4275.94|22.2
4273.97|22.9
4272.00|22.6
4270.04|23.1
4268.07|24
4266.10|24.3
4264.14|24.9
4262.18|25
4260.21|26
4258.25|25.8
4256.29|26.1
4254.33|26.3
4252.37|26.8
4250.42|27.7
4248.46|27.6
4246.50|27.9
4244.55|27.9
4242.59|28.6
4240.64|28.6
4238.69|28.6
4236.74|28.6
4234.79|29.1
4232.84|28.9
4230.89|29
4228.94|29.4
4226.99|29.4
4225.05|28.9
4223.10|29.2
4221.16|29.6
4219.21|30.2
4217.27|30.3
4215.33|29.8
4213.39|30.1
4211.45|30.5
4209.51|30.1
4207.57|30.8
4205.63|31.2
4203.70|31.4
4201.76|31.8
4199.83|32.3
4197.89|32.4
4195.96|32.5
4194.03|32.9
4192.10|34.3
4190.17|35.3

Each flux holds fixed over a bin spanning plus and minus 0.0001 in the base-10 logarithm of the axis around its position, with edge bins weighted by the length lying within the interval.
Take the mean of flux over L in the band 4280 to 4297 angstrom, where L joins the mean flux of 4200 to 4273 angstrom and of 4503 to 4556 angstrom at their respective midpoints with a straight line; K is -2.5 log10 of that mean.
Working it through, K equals 0.26 mag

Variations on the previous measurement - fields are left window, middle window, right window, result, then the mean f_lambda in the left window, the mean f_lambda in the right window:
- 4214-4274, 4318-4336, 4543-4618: 0.32 mag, 27.4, 13.1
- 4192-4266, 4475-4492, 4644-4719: 0.37 mag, 29.1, 12.5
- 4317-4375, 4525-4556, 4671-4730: 0.17 mag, 16.2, 12.8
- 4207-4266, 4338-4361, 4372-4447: 0.14 mag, 28.3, 13.2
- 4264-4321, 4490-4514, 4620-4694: 0.17 mag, 20.3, 12.4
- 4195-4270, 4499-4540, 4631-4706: 0.36 mag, 28.6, 12.4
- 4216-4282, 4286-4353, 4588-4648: 0.31 mag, 26.7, 12.9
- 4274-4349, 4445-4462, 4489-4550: 0.09 mag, 18.8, 12.8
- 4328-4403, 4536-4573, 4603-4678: 0.06 mag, 14.8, 12.5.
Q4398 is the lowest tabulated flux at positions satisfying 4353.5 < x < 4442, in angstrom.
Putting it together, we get 12.4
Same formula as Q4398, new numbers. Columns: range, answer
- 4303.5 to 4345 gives 16.7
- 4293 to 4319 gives 18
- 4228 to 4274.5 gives 22.6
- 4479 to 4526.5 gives 12.5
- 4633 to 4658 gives 11.9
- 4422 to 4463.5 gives 10.8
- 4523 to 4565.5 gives 10.2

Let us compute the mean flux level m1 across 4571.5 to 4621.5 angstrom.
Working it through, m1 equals 13.3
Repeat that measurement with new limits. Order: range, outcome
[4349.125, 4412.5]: 13.8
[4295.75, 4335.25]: 18.4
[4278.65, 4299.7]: 20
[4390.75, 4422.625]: 13.1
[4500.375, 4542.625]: 12.7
